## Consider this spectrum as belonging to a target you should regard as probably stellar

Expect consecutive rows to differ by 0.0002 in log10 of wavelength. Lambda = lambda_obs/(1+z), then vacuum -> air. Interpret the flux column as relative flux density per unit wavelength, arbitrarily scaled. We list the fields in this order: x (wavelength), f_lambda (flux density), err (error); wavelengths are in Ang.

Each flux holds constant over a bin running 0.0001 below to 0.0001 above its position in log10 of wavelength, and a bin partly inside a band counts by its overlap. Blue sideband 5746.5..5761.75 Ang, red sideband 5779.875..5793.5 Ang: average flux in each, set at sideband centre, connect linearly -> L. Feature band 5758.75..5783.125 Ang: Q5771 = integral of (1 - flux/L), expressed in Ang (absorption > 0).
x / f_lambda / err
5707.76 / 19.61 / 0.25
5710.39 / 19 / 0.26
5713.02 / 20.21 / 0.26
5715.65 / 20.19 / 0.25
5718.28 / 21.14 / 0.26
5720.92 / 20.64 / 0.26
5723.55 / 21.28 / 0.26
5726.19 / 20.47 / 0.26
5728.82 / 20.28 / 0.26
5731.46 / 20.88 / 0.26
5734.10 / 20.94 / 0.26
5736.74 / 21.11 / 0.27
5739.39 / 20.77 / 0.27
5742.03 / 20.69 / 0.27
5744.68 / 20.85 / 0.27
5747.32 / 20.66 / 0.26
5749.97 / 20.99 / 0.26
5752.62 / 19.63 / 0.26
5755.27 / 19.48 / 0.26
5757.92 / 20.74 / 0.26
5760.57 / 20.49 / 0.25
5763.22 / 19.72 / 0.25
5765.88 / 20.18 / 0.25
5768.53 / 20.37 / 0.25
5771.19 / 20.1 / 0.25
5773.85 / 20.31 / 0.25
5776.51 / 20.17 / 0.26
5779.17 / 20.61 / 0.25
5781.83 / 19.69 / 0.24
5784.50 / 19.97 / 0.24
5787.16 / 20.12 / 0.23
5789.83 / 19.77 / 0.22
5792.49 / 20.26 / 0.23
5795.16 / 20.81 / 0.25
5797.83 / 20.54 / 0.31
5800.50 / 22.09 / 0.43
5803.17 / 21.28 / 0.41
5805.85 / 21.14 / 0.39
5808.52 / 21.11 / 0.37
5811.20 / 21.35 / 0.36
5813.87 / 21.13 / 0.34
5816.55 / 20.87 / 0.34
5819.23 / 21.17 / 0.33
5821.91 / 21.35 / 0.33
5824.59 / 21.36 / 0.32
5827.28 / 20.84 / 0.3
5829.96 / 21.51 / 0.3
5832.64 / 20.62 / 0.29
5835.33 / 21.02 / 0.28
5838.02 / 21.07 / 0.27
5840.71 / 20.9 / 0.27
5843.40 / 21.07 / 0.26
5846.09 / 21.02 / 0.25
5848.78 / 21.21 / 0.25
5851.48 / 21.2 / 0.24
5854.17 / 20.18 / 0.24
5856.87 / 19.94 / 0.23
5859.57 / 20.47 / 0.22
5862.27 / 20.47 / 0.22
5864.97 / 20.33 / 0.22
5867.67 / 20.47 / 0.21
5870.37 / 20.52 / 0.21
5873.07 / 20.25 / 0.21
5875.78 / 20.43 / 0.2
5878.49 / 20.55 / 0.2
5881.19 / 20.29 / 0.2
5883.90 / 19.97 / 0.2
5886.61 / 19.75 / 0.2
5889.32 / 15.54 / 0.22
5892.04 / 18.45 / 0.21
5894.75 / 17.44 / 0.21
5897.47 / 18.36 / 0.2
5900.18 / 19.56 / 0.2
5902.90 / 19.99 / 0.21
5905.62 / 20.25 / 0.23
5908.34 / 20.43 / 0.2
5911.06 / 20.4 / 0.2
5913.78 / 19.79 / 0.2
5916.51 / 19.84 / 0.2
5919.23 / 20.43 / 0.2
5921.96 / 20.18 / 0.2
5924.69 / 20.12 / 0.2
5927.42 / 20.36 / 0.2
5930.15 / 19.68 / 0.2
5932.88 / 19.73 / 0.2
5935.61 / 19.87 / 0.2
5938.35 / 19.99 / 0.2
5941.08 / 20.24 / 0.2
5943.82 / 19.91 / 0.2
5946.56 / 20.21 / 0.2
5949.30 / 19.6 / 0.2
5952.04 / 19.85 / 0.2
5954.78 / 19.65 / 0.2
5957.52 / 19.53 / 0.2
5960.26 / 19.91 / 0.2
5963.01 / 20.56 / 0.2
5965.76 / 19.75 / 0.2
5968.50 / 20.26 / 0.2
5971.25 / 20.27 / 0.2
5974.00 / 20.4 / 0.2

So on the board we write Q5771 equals -0.1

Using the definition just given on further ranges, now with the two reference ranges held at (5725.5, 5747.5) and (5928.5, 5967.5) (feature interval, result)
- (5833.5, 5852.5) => -0.7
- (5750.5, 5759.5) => 0.3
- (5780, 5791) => 0.3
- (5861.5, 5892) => 0.6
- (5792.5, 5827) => -1.1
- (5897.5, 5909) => 0.1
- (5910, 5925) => -0.1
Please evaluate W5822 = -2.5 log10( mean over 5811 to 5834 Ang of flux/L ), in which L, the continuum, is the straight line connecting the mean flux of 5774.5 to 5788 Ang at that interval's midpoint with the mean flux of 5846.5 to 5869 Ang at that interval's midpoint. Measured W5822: -0.041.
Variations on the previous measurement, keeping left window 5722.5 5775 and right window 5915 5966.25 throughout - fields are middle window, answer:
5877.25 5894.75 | 0.06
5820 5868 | -0.03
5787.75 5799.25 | 0.00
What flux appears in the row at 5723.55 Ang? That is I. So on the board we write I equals 21.28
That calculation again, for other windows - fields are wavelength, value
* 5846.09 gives 21.02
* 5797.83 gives 20.54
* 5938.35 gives 19.99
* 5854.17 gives 20.18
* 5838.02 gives 21.07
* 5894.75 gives 17.44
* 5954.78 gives 19.65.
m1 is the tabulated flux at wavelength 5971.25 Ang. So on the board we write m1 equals 20.27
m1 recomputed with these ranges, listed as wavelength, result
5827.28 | 20.84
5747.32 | 20.66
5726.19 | 20.47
